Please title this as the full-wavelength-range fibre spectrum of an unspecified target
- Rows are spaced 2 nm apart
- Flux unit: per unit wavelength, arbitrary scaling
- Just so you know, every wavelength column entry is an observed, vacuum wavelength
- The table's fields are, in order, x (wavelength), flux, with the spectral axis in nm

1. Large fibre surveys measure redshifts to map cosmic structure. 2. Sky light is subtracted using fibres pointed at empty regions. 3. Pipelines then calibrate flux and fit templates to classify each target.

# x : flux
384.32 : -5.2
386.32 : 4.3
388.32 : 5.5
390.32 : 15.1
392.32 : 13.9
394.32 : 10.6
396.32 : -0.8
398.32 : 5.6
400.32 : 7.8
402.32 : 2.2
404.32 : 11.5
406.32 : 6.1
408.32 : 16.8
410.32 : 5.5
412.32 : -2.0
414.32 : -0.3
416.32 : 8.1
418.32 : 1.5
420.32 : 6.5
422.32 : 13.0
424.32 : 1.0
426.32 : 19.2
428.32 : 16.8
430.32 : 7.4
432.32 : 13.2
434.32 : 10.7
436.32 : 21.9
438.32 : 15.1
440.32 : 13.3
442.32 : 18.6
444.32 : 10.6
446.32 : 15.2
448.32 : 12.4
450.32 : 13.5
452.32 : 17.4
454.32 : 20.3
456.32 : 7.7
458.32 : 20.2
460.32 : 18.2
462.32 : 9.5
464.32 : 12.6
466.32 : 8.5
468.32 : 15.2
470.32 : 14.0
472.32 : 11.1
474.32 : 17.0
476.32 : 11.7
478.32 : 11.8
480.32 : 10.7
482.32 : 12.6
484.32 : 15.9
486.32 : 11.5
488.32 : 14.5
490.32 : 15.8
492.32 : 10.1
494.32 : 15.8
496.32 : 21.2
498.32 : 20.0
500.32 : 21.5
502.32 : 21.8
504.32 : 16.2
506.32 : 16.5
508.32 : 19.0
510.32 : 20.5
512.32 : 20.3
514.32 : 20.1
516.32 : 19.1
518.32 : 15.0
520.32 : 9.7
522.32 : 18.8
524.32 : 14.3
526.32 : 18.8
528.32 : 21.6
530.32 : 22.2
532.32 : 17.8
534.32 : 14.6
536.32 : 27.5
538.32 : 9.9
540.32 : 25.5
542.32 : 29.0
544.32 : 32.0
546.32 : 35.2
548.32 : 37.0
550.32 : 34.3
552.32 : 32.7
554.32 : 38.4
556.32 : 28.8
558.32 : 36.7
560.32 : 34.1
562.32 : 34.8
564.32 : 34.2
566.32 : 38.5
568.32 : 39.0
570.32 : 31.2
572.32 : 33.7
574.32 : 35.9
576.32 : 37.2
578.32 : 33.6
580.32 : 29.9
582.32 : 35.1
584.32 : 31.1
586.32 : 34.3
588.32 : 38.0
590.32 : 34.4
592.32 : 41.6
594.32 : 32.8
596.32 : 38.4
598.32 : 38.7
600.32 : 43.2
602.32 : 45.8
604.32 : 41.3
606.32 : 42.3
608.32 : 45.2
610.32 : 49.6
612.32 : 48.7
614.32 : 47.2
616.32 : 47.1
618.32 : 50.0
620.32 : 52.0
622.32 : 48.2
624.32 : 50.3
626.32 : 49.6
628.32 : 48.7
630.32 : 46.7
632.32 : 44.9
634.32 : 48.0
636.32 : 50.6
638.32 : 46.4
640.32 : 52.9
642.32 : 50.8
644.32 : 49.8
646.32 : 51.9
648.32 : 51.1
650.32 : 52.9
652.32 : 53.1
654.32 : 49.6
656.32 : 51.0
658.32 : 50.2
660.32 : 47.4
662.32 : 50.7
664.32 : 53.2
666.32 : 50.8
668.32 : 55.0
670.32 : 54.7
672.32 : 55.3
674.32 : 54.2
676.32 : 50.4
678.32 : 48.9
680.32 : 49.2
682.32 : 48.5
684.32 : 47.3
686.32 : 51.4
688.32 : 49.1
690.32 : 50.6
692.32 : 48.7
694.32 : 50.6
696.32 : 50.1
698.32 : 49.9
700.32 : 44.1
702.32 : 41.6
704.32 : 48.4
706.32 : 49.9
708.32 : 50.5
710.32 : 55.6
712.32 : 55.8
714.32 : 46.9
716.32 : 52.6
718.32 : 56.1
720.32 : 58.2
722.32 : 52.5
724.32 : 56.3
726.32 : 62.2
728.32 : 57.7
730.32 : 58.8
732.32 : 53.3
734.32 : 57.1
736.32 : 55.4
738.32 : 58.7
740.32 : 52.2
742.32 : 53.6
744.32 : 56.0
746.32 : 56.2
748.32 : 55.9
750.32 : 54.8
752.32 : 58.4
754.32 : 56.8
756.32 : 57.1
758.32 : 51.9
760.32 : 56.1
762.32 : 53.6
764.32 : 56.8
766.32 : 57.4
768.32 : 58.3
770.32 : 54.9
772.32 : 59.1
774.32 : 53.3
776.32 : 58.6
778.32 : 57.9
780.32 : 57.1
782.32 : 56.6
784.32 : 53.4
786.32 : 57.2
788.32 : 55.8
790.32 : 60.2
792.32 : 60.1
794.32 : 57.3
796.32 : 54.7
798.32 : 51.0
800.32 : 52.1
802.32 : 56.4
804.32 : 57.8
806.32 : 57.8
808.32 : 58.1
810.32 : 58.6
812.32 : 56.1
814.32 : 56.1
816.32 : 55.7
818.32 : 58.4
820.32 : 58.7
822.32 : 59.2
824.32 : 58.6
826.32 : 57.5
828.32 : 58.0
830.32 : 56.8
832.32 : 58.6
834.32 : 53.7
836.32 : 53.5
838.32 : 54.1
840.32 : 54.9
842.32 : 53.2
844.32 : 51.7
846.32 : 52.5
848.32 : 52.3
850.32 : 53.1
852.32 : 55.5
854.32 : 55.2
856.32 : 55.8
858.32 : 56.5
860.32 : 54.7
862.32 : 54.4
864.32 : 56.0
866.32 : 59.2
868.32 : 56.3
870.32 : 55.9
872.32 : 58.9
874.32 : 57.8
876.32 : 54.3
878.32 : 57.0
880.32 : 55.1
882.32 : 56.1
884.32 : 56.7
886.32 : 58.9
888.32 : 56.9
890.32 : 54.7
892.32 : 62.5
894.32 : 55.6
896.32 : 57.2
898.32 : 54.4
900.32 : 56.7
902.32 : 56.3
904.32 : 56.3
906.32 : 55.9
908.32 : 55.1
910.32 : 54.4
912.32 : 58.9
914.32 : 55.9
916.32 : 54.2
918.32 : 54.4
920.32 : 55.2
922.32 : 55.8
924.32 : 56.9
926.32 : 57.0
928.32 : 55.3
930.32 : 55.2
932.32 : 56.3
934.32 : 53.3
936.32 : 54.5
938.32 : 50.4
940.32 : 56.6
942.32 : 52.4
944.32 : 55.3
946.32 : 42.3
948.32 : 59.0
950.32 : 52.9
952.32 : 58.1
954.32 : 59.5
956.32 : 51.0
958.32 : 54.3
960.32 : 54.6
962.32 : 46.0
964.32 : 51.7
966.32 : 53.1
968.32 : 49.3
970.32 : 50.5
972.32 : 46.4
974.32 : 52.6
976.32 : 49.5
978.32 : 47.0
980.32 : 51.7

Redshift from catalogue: 0.356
